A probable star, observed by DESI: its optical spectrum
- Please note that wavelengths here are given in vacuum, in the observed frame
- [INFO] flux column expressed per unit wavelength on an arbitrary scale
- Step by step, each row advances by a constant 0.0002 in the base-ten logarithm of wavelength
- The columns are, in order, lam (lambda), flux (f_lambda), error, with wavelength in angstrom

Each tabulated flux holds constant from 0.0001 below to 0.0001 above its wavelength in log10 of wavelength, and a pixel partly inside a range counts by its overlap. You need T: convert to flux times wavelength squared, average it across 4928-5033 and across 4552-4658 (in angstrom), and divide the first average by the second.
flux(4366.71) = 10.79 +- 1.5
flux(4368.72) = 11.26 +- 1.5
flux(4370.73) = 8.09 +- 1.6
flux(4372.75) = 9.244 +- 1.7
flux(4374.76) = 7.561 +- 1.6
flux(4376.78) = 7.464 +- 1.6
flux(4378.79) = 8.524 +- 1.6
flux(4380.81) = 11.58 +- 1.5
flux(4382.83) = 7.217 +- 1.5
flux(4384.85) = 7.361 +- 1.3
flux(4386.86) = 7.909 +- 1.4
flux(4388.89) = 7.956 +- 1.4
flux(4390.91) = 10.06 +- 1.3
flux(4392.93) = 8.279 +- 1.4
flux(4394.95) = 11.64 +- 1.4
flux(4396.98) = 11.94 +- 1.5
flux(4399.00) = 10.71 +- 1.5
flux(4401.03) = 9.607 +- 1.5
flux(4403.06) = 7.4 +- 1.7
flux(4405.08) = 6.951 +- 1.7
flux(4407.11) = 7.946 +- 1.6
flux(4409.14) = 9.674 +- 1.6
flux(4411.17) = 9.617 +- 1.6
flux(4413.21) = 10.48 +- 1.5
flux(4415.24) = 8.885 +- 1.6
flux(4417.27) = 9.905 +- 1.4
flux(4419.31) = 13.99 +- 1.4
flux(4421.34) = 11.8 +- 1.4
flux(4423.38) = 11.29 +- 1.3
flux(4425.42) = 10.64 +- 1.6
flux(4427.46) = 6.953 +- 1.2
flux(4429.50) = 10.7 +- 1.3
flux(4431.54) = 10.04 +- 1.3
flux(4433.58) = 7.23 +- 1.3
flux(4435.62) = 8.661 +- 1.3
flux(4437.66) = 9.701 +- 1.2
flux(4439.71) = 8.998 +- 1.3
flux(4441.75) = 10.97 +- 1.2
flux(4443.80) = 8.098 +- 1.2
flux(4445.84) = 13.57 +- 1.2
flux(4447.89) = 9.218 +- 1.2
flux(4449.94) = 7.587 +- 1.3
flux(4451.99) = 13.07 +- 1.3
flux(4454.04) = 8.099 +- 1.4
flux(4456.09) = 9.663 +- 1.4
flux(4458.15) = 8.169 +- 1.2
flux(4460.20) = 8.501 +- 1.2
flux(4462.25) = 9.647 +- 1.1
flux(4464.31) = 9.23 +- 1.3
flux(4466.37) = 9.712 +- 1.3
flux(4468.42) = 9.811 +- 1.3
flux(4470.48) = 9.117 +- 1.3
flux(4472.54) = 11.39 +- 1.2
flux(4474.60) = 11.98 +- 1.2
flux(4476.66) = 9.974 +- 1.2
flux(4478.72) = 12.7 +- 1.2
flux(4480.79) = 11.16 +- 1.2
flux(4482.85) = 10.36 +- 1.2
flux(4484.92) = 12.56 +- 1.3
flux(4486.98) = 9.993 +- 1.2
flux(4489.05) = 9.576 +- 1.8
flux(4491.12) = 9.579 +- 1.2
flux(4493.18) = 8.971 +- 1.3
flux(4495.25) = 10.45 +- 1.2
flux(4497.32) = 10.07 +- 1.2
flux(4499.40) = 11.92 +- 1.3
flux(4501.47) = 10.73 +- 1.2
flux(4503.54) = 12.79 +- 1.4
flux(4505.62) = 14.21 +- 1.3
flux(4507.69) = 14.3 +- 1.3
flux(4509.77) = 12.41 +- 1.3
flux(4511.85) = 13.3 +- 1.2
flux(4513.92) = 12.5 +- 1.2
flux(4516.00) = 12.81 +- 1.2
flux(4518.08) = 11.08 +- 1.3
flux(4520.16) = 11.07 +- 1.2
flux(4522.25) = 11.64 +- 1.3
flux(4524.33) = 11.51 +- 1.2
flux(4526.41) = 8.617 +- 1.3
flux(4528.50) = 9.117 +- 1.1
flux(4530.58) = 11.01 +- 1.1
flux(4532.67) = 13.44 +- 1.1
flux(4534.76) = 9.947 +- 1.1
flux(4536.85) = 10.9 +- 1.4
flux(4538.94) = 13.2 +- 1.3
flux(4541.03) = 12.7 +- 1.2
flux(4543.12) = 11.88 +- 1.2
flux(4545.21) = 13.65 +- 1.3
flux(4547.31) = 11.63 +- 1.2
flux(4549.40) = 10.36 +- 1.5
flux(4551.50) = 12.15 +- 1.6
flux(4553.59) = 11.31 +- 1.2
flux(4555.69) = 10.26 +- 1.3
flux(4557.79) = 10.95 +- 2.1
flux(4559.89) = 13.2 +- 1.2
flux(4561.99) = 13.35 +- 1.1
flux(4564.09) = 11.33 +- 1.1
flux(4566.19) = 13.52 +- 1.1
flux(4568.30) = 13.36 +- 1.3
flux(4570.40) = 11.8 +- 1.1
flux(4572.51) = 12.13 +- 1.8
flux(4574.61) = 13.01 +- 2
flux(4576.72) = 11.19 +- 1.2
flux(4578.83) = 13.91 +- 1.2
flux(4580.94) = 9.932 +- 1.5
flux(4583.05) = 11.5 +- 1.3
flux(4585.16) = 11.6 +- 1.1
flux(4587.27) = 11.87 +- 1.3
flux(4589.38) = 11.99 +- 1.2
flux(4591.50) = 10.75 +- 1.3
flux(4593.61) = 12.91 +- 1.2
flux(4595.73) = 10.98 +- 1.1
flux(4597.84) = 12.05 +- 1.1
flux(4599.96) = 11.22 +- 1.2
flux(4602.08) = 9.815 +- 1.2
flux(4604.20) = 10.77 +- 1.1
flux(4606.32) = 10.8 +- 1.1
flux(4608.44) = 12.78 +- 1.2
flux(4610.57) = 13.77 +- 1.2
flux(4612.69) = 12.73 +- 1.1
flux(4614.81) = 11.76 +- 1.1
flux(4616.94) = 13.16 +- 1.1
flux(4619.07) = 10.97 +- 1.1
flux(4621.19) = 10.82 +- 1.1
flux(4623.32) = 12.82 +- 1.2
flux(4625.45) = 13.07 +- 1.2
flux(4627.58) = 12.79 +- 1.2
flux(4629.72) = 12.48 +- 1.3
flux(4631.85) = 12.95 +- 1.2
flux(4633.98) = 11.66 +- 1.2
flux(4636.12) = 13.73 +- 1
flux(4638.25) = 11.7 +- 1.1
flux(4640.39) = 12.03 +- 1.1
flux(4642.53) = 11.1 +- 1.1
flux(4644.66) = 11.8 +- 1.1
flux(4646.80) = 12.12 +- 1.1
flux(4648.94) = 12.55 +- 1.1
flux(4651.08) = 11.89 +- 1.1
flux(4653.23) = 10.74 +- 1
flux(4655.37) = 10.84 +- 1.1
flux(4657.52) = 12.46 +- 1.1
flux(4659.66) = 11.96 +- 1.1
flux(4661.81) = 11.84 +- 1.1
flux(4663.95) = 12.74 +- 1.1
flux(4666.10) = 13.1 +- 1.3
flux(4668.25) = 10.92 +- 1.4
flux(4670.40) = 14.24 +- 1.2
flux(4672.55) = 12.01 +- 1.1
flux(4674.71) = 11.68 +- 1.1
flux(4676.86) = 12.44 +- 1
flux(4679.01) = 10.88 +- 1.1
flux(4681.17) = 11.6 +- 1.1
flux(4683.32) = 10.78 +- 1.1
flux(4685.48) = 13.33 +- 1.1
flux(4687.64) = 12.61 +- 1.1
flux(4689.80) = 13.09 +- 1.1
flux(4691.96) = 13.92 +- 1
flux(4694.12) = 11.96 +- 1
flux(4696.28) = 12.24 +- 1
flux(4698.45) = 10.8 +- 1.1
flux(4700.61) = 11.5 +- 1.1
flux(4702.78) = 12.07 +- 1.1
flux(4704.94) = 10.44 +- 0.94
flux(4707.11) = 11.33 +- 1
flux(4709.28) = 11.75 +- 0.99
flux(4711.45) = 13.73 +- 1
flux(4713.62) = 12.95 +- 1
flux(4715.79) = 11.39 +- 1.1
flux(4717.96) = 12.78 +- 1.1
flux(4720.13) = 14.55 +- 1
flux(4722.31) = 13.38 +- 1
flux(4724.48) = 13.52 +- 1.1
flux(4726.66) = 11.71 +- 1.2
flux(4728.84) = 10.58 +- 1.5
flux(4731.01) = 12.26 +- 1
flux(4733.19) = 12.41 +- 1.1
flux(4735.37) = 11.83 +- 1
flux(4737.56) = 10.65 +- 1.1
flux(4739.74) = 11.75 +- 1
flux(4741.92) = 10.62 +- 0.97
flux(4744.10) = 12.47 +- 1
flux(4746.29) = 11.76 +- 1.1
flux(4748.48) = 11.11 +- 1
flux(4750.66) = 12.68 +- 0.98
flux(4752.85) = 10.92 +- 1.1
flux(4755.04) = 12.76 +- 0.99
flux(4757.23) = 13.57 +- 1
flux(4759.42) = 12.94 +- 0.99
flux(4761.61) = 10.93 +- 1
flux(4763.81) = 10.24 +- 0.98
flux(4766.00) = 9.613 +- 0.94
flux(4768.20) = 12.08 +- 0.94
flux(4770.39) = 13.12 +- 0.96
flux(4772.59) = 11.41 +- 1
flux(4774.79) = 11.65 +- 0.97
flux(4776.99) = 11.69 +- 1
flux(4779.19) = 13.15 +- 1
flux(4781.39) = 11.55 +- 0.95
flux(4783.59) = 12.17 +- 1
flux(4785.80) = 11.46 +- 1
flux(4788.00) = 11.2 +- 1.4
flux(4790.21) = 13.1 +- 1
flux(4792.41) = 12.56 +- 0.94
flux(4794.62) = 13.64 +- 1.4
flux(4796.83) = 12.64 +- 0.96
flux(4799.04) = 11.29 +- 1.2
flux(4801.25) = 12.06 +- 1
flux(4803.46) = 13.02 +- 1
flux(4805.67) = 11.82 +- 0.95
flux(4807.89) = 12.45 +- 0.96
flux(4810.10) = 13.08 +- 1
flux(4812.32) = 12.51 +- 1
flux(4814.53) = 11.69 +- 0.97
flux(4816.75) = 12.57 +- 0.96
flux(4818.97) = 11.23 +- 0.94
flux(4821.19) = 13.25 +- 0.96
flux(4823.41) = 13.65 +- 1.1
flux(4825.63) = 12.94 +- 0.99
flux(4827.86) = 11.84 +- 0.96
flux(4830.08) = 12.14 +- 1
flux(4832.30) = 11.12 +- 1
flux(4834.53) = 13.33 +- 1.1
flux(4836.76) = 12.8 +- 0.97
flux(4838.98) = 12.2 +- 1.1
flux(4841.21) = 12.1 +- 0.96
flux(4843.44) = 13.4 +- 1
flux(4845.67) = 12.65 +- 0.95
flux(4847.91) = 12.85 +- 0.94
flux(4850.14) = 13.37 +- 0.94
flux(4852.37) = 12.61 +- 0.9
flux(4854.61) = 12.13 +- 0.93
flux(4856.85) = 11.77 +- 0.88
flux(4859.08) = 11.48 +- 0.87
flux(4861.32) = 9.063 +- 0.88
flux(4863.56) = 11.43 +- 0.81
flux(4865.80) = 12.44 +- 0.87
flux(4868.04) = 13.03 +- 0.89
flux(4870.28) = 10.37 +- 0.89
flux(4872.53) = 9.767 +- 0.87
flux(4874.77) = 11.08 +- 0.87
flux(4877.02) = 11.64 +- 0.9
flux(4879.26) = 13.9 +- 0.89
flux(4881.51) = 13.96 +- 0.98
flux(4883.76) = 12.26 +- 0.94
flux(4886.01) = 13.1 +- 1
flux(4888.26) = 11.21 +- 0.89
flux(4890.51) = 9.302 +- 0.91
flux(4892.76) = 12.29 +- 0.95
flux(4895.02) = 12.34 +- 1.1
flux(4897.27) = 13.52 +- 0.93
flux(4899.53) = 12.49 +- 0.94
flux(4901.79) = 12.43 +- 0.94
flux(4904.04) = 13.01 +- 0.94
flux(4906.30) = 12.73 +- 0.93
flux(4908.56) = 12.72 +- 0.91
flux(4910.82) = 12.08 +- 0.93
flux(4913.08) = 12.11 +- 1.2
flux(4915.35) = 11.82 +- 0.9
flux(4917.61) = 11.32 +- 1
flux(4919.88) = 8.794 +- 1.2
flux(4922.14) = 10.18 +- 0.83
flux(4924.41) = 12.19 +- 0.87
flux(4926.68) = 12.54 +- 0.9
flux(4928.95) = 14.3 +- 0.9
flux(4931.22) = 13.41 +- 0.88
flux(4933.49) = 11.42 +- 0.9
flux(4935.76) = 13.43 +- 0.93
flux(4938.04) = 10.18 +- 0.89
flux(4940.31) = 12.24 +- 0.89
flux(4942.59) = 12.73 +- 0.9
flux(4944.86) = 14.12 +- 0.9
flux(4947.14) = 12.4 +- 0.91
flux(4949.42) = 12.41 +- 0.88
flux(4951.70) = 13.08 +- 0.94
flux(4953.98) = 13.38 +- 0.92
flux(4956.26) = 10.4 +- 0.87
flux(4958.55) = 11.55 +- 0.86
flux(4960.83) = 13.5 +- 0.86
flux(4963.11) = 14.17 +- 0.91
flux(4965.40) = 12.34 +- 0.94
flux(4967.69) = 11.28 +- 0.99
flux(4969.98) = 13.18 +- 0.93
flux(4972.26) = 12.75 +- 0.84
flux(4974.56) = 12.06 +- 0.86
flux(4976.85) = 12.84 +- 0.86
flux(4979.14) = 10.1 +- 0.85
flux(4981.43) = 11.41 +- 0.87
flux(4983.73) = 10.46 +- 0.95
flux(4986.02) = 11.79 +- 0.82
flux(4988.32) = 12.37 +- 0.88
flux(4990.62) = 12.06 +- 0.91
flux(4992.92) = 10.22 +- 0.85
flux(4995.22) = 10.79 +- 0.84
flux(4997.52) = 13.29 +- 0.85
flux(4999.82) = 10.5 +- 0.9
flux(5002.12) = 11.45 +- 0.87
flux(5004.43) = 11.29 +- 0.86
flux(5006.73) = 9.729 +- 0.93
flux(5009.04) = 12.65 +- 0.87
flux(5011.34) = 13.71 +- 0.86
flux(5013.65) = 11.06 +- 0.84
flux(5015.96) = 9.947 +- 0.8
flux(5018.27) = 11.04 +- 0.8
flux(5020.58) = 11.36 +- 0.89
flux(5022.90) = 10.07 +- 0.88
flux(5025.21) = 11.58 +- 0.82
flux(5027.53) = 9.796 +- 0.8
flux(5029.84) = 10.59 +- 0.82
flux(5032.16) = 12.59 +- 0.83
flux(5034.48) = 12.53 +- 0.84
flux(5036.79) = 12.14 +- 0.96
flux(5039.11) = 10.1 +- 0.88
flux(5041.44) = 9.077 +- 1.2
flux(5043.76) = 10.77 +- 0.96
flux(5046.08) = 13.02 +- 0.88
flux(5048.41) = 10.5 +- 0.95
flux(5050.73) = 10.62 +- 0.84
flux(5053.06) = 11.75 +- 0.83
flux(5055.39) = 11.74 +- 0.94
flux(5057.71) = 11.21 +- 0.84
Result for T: 1.2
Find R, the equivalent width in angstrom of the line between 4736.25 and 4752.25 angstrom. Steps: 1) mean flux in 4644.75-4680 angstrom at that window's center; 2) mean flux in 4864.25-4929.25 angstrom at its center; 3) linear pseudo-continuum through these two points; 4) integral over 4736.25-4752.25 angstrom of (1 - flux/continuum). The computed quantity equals 0.6 angstrom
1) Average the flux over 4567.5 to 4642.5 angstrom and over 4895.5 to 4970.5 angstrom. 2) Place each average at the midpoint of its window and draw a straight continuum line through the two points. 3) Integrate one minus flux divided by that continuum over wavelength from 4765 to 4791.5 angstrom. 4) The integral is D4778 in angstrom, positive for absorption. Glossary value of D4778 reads 0.7 angstrom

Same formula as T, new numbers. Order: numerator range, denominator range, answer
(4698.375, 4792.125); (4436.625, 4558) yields 1.22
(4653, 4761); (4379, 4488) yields 1.39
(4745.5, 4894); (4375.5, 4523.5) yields 1.39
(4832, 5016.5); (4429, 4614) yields 1.28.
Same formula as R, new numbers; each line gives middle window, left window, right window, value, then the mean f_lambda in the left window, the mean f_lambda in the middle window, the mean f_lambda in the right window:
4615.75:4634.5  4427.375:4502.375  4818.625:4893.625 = -2.51 angstrom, 9.99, 12.3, 12.1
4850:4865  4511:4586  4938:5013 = 0.46 angstrom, 11.8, 11.6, 12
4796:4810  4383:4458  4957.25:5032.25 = -1.71 angstrom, 9.58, 12.3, 11.6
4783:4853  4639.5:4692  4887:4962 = -1.90 angstrom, 12.1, 12.5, 12.2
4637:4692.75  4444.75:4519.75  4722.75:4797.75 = -2.50 angstrom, 10.8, 12.1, 11.9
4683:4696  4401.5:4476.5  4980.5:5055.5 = -2.92 angstrom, 9.69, 12.7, 11.3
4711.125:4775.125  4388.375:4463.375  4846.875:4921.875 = -4.53 angstrom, 9.68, 12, 11.9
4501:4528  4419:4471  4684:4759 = -4.43 angstrom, 9.74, 12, 12.2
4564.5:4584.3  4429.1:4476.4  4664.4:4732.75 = -2.29 angstrom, 9.7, 12.2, 12.2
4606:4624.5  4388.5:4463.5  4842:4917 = -2.66 angstrom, 9.68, 12.2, 12.1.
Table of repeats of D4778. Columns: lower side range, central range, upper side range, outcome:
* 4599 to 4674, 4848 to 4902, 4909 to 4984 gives 0.73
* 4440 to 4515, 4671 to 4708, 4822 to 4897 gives -1.50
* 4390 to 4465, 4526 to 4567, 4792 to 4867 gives -4.62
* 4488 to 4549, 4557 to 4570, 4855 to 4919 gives -1.15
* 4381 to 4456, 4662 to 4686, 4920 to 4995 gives -2.94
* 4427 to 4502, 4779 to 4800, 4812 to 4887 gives -0.66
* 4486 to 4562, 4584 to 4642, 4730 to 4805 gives -1.60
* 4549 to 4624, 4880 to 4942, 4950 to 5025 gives -1.96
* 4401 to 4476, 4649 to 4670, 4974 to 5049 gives -3.33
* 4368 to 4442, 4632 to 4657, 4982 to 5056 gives -4.36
